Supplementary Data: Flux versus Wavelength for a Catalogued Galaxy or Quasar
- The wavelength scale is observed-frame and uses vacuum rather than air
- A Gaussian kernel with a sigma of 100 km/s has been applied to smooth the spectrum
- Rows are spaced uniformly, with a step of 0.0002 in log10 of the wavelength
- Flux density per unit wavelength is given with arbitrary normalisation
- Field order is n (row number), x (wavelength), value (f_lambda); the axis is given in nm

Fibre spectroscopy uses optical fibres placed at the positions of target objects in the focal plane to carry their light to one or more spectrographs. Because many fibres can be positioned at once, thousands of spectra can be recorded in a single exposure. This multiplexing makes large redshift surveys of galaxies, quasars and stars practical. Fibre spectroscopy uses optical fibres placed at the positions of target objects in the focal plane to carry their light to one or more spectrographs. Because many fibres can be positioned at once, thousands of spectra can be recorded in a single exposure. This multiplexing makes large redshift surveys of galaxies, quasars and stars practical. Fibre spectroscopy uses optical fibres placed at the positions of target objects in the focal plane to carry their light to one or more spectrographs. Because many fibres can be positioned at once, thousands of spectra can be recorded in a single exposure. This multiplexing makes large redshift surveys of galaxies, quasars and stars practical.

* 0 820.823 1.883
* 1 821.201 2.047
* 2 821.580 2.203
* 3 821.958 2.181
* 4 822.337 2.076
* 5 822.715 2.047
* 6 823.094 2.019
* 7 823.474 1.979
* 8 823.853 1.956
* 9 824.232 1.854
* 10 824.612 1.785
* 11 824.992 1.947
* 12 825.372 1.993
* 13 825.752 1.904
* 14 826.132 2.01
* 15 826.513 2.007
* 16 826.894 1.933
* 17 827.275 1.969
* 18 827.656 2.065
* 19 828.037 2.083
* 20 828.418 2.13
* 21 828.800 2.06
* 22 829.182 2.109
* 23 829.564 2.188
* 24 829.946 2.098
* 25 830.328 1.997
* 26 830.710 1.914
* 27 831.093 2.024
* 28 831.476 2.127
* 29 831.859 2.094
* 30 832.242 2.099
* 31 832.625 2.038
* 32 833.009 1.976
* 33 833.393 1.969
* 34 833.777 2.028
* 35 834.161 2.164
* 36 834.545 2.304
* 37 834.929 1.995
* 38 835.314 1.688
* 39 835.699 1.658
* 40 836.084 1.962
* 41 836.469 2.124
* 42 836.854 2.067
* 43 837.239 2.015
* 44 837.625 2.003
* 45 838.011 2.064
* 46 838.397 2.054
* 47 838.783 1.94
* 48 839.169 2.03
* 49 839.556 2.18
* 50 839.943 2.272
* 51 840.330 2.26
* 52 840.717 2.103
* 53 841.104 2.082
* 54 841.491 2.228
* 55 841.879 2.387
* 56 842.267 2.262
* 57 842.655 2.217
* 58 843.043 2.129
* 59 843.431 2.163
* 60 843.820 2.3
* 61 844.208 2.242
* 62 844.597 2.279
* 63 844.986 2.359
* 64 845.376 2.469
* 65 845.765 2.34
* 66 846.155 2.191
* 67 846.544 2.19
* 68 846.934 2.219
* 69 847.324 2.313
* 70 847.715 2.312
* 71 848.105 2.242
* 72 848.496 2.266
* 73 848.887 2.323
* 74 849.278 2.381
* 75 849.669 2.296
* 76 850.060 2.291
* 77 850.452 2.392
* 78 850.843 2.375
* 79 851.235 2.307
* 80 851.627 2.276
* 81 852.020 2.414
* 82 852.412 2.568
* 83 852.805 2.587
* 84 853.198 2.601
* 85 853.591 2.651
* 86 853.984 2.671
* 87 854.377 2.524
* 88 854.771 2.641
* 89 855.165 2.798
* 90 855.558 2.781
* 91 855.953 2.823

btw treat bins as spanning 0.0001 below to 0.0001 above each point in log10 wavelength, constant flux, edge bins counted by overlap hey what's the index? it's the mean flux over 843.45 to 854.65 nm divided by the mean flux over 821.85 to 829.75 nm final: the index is 1.2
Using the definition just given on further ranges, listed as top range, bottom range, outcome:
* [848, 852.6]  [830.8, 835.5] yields 1.15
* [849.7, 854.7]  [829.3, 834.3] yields 1.20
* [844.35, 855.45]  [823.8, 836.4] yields 1.20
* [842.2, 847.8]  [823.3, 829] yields 1.14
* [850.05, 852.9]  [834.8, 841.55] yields 1.18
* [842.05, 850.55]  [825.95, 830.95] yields 1.12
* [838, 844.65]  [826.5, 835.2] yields 1.06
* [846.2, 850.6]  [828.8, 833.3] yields 1.11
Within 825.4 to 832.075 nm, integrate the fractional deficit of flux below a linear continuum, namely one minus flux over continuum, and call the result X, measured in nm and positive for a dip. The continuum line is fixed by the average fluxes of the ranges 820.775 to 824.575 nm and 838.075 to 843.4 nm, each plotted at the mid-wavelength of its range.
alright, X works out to 0.087 nm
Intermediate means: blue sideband 2.02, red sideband 2.16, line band 2.04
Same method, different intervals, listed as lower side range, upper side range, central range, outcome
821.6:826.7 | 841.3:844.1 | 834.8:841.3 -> 0.44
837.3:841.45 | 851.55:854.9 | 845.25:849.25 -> 0.12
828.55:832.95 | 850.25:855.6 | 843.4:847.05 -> 0.14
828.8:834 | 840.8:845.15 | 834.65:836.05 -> 0.19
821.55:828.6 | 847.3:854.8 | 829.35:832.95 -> 0.07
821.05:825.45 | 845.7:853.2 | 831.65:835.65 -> 0.22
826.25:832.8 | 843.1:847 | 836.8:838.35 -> 0.09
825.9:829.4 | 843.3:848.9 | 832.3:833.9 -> 0.08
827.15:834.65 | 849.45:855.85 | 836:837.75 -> 0.12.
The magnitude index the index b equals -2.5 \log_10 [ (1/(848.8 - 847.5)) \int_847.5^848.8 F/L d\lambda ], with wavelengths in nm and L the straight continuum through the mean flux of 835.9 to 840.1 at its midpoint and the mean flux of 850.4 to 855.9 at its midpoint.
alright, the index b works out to 0.05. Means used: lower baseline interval 2.06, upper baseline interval 2.55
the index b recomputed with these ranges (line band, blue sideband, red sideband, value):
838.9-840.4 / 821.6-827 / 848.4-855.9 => 0.05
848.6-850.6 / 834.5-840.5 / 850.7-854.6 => 0.03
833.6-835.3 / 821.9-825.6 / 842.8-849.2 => 0.02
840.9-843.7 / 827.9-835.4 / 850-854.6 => 0.03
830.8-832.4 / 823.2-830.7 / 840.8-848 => 0.00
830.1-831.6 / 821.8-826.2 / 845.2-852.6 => 0.03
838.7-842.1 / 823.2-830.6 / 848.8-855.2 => 0.04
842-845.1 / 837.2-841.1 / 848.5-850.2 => -0.03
